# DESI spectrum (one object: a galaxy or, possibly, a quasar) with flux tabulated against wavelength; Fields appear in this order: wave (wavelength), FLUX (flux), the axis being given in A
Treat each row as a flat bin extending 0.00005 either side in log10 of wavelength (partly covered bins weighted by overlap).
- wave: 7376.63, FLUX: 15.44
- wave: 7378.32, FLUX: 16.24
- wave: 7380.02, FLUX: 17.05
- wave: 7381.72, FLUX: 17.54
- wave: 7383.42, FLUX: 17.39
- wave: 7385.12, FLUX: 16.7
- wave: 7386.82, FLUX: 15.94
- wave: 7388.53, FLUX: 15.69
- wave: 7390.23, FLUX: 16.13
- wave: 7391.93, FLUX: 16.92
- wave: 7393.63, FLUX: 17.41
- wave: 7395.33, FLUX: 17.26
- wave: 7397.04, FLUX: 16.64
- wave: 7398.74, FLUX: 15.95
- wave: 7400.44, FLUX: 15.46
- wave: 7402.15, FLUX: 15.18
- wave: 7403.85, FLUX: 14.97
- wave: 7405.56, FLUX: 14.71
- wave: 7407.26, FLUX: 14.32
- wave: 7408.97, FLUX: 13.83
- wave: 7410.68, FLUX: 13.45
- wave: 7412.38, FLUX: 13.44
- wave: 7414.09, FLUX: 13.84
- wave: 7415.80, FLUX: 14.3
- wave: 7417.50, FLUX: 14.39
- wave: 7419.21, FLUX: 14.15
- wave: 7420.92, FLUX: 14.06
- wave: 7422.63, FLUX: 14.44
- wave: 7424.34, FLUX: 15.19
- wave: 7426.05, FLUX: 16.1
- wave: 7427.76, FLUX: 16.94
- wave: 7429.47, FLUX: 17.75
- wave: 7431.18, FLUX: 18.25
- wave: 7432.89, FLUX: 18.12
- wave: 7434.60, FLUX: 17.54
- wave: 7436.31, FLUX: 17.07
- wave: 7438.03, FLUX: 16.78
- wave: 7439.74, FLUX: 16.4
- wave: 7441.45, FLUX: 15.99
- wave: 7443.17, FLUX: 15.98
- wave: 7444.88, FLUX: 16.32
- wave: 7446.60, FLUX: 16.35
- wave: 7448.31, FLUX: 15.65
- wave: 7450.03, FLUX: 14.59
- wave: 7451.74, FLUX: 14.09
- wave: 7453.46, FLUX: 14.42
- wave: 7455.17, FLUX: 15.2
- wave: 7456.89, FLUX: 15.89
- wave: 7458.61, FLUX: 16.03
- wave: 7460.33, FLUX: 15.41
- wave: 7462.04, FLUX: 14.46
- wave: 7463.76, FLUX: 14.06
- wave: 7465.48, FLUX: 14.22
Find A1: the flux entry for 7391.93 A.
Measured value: 16.92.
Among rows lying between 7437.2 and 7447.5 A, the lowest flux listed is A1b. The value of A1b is 15.98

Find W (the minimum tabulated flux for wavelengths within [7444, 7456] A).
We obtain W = 14.09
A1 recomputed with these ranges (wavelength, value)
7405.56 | 14.71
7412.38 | 13.44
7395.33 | 17.26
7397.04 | 16.64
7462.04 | 14.46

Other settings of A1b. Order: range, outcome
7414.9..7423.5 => 14.06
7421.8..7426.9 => 14.44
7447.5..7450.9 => 14.59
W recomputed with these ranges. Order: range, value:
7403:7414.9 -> 13.44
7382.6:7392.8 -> 15.69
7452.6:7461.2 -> 14.42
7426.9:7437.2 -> 16.94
